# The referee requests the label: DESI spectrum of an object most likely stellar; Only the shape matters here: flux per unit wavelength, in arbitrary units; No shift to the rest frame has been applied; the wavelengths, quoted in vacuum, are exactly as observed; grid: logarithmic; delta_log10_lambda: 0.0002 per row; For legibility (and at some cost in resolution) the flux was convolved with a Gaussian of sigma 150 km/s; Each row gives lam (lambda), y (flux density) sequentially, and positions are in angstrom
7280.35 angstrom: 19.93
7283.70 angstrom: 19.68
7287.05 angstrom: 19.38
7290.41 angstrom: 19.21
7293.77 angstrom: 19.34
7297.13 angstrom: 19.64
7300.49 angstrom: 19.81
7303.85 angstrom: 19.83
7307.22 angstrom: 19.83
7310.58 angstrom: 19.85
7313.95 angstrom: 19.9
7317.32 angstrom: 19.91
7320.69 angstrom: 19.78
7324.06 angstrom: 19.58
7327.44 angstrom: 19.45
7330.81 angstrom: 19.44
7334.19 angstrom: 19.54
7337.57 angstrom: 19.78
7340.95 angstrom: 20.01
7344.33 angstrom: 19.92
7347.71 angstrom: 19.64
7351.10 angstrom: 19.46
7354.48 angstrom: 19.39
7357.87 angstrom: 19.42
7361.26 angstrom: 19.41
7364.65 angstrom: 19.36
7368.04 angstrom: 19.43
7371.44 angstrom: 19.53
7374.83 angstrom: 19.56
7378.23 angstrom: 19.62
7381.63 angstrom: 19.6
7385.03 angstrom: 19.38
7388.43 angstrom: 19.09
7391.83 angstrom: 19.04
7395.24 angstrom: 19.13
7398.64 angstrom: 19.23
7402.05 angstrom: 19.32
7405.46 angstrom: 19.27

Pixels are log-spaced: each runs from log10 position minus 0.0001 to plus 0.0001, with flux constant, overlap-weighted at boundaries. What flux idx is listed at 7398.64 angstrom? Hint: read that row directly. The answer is 19.23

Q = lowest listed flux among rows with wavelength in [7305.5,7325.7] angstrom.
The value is 19.58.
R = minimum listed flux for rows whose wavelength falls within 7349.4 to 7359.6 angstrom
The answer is 19.39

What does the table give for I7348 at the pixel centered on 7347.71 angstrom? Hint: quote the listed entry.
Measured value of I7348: 19.64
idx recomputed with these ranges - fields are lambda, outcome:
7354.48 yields 19.39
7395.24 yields 19.13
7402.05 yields 19.32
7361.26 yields 19.41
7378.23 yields 19.62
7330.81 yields 19.44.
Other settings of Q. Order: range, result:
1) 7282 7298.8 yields 19.21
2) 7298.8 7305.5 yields 19.81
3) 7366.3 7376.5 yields 19.43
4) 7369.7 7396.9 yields 19.04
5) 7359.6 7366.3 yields 19.36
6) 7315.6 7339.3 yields 19.44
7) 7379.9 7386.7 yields 19.38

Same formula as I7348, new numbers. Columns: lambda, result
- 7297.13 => 19.64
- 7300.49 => 19.81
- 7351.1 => 19.46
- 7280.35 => 19.93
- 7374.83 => 19.56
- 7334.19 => 19.54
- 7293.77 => 19.34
